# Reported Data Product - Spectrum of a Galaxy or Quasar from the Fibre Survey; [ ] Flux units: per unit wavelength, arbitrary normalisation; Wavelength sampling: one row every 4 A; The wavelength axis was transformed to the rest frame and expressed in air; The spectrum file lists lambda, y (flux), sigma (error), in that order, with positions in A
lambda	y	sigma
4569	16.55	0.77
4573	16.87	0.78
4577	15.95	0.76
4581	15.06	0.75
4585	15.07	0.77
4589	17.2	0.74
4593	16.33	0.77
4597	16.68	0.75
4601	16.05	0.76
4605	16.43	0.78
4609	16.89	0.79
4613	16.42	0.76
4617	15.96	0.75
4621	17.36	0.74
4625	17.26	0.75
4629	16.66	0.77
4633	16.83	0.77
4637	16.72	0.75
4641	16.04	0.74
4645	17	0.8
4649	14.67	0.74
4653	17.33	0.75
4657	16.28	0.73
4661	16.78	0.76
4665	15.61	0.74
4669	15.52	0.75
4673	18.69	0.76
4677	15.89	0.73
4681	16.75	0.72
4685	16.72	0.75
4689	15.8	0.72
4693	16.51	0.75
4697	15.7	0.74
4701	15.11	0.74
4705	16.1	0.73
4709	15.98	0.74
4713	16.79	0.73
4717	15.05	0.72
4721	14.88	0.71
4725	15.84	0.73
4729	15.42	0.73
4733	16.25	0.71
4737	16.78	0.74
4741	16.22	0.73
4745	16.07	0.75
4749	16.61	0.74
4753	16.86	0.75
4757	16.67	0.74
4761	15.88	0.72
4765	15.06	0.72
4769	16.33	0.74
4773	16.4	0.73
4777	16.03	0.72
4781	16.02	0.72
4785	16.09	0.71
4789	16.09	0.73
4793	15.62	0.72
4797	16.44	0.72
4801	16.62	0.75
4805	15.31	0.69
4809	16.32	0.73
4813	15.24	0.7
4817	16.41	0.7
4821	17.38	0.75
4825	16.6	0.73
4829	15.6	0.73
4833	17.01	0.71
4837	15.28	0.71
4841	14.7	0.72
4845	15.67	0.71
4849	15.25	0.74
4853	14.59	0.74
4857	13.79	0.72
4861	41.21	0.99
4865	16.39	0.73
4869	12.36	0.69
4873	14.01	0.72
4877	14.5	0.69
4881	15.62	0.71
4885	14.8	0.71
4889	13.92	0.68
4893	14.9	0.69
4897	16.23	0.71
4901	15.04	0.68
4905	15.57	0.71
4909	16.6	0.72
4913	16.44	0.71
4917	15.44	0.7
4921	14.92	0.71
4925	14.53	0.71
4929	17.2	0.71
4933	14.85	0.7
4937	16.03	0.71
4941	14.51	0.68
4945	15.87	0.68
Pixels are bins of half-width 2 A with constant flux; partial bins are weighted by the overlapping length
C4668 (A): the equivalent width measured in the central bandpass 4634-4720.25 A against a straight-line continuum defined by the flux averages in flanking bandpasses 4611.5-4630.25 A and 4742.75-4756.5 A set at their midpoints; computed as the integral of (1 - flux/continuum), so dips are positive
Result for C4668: 2.2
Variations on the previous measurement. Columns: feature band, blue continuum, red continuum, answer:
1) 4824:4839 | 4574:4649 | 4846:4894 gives 0.58 A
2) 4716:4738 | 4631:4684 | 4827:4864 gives 1.78 A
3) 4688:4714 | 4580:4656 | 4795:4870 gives 1.07 A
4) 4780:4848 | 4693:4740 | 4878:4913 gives -1.84 A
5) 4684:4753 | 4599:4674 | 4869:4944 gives 0.51 A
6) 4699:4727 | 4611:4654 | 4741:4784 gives 1.11 A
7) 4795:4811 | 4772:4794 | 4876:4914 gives -0.25 A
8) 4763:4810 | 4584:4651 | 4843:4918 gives 1.24 A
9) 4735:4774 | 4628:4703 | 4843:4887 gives 0.93 A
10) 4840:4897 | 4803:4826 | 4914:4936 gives -2.63 A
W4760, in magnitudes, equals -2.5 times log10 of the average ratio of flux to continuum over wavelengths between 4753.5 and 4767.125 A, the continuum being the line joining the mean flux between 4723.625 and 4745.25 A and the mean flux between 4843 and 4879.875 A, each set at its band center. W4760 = 0.03 mag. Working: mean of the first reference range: 16.1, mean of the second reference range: 17.5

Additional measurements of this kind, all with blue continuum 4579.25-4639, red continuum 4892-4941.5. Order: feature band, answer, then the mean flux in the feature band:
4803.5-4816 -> 0.01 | 15.7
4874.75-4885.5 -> 0.05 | 15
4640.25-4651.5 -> 0.03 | 16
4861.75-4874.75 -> -0.07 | 16.8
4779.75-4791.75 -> 0.00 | 16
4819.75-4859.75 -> -0.01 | 16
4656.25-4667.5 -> 0.01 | 16.2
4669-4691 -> -0.03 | 16.7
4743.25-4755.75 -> -0.03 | 16.5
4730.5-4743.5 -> -0.02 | 16.4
